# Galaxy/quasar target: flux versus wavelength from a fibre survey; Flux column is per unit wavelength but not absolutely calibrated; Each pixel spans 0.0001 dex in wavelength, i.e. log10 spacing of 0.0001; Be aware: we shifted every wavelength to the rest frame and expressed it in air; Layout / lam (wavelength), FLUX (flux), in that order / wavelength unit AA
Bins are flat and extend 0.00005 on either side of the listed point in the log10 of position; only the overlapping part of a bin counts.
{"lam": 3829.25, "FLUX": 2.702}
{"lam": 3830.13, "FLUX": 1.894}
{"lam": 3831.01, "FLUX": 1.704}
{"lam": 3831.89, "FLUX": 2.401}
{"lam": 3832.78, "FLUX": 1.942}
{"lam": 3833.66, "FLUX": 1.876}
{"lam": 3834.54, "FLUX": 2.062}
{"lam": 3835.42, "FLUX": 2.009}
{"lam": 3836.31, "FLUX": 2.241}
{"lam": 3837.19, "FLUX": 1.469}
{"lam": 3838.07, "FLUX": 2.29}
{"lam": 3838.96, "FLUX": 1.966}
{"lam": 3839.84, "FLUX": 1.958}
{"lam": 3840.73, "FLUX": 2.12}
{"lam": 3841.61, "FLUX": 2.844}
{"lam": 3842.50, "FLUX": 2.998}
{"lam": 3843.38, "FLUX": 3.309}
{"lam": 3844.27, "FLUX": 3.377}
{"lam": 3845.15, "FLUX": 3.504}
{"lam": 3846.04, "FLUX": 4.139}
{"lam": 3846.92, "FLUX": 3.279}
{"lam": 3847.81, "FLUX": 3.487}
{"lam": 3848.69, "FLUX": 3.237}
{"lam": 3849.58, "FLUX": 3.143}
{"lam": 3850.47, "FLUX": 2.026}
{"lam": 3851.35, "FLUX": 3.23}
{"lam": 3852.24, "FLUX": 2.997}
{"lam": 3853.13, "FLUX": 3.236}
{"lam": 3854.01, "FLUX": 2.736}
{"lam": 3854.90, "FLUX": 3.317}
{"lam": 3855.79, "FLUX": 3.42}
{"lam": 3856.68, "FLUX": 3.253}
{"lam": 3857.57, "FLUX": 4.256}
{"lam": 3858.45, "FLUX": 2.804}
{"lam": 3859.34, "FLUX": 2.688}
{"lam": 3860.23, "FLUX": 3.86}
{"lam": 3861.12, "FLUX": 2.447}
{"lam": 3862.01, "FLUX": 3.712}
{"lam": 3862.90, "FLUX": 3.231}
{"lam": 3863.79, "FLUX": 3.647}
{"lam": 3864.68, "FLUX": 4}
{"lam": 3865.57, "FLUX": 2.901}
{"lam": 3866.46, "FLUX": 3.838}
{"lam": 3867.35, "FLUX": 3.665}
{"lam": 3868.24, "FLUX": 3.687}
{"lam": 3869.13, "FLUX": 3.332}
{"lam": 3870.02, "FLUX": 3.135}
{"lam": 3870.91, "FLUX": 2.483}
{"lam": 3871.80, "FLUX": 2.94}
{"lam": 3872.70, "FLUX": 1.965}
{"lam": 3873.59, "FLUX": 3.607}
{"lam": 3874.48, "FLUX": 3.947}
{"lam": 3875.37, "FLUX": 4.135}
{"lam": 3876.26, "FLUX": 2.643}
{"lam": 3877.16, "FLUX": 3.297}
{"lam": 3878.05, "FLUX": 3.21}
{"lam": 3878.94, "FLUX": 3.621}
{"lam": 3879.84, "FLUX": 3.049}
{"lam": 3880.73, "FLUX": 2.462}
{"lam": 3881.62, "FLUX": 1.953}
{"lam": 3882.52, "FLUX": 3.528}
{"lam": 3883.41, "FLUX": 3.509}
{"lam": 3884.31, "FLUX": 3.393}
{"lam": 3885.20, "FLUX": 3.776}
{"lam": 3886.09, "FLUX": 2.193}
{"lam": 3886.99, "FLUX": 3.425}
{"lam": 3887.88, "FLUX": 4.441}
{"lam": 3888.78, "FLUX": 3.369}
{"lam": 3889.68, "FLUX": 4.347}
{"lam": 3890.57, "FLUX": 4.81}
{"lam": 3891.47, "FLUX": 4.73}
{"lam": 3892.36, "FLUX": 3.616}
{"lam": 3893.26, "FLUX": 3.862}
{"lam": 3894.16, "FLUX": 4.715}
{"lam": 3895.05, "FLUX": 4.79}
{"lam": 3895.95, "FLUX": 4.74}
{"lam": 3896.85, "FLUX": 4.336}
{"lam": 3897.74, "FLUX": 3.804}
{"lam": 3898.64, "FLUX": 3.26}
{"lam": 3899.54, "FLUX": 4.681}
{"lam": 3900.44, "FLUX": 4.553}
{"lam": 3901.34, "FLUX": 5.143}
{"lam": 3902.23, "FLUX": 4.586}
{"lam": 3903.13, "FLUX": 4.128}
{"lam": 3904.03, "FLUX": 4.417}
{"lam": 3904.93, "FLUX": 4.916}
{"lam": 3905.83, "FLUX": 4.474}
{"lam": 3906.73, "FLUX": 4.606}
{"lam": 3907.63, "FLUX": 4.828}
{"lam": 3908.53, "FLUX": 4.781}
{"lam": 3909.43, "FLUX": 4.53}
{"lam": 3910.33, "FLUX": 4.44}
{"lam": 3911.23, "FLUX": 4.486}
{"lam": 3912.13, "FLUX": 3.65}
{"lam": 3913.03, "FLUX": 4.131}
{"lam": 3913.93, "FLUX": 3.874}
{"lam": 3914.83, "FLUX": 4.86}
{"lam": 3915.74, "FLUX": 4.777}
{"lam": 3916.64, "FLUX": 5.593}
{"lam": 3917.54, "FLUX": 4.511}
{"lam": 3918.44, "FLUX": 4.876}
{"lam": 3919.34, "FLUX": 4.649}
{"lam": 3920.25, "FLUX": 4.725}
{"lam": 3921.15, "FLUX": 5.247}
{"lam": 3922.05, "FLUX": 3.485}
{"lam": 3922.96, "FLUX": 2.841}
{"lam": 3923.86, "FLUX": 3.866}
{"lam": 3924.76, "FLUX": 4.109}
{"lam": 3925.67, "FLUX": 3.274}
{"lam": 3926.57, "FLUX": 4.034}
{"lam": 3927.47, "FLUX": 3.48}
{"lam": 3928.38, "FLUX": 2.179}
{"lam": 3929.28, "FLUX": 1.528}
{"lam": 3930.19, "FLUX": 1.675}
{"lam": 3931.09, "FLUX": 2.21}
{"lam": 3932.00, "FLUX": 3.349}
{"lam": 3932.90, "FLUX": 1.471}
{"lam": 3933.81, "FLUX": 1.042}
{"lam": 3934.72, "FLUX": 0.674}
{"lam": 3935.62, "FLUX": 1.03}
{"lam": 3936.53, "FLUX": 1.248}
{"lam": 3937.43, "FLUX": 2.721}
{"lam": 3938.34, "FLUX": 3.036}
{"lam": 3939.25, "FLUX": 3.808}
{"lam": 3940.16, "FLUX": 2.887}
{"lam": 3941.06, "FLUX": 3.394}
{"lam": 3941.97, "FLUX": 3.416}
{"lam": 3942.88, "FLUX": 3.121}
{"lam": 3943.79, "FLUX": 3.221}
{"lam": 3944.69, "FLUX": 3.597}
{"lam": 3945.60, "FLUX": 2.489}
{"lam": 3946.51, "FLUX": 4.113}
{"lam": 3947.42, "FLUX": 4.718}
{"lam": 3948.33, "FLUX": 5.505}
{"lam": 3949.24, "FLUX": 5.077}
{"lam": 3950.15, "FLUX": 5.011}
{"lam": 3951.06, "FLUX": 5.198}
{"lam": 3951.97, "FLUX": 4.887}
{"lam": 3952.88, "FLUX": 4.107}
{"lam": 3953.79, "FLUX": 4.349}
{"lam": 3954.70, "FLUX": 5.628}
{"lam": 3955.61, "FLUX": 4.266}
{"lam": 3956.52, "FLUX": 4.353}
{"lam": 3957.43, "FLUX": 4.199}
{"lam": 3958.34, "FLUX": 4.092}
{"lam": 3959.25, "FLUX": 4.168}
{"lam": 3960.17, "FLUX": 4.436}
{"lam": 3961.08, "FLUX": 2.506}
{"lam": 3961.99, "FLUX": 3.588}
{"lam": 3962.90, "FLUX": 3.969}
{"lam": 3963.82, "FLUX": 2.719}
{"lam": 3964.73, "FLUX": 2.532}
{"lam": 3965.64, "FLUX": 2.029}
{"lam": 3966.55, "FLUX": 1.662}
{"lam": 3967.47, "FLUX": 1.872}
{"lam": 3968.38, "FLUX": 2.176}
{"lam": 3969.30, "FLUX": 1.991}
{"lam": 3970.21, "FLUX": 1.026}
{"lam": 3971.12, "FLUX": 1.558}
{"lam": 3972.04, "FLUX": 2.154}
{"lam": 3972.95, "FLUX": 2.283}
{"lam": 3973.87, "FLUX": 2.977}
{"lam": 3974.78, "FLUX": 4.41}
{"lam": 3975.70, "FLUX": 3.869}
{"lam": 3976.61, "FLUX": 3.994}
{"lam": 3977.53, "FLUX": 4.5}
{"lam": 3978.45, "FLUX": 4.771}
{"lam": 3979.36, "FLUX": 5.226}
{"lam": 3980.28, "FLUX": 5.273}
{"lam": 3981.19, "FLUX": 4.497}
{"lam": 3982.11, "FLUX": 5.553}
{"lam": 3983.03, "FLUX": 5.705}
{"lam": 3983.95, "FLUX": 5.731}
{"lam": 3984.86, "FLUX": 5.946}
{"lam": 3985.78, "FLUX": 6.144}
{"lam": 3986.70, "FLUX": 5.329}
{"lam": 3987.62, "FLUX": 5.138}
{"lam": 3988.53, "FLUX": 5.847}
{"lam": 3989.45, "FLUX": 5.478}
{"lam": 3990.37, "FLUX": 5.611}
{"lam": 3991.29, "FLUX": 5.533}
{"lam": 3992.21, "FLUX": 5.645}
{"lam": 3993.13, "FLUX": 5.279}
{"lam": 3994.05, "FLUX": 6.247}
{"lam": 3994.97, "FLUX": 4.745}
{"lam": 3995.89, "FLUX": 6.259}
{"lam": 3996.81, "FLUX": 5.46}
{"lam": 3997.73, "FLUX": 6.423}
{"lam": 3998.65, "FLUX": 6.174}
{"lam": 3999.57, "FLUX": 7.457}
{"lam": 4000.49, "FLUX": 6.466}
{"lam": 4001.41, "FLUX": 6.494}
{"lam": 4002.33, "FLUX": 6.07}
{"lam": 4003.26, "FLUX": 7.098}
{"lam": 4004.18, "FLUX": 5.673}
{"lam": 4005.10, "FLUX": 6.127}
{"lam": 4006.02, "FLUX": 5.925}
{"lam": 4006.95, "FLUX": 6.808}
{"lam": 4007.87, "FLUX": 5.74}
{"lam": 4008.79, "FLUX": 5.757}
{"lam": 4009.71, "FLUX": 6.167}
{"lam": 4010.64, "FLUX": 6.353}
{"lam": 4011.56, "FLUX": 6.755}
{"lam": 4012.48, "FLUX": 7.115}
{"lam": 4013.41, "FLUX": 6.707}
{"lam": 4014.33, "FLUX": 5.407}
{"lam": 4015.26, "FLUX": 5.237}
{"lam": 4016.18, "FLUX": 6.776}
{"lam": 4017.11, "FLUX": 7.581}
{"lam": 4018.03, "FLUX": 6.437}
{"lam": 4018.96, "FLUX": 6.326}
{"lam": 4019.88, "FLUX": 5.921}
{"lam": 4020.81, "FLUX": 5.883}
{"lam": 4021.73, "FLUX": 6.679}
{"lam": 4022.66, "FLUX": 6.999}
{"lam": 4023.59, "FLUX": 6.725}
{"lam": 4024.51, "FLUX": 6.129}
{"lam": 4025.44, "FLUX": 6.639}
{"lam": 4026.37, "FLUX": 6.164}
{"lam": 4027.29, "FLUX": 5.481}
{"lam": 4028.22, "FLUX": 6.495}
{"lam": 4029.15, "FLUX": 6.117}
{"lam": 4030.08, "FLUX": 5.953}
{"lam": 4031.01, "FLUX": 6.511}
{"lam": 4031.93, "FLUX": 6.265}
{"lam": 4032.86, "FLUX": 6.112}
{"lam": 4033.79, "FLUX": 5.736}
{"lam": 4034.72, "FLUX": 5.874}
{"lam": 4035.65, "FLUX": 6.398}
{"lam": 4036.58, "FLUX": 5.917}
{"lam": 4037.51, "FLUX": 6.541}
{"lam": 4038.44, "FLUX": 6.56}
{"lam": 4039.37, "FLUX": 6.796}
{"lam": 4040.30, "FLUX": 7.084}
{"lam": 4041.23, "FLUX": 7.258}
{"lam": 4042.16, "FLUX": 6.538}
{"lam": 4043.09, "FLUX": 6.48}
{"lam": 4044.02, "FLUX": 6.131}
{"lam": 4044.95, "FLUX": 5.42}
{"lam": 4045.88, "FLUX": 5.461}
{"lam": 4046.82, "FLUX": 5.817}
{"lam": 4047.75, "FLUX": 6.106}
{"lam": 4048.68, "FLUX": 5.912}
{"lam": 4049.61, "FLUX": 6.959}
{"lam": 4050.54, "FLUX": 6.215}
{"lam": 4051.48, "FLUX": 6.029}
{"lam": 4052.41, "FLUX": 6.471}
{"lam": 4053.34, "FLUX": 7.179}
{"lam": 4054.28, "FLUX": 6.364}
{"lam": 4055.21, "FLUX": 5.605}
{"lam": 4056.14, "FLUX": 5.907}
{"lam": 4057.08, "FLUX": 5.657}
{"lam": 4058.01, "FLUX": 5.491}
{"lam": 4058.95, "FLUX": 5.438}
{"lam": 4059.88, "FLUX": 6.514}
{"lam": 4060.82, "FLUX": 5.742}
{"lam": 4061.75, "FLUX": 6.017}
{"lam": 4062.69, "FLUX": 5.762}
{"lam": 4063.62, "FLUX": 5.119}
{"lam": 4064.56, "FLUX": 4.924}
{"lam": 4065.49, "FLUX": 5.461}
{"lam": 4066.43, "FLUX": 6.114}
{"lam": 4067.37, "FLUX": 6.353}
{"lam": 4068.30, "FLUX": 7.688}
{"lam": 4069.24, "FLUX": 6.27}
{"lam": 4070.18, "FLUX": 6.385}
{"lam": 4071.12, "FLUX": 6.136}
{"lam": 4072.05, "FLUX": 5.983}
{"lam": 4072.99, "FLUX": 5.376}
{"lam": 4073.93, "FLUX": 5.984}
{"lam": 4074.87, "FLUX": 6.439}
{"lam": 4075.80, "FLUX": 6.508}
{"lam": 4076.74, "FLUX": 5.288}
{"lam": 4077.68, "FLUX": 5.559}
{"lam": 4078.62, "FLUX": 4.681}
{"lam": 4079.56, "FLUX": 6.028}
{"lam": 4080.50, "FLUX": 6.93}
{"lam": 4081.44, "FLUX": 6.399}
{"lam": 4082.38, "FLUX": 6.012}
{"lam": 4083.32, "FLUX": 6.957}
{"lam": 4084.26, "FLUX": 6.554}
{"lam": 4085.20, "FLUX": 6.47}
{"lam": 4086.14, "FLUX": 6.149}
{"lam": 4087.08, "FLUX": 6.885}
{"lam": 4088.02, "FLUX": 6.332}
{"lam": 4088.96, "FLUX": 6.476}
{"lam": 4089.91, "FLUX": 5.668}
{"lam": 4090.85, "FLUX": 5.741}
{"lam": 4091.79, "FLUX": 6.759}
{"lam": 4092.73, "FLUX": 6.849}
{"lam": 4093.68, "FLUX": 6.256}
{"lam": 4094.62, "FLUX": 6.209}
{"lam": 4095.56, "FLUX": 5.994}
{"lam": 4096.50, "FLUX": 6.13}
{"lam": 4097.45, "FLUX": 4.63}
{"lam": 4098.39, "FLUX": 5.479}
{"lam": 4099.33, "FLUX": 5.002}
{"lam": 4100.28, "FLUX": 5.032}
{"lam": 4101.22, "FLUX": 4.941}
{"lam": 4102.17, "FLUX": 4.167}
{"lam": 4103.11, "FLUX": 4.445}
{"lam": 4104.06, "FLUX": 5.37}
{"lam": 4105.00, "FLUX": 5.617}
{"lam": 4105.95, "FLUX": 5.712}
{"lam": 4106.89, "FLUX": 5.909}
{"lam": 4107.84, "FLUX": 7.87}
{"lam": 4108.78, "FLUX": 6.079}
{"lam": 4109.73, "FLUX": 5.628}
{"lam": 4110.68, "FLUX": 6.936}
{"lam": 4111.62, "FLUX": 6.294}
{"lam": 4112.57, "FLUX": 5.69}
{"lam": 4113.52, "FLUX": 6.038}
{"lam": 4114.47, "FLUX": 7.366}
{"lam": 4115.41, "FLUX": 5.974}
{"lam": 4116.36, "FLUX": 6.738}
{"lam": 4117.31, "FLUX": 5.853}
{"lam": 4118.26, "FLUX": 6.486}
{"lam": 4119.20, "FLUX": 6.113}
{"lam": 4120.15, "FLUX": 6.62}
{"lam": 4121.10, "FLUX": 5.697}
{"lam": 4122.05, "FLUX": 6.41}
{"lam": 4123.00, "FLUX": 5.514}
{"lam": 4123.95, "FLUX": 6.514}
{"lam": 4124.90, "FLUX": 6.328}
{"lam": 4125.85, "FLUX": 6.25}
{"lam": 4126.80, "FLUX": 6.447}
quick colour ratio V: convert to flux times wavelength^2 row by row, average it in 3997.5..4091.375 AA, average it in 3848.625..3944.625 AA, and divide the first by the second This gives 1.89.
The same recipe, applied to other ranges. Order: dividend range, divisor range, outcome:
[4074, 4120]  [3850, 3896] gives 1.97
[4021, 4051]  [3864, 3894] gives 1.98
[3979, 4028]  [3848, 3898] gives 1.88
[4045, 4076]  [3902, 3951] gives 1.75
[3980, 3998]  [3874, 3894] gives 1.67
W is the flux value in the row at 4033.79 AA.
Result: 5.736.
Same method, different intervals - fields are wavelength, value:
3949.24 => 5.077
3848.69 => 3.237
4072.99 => 5.376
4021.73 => 6.679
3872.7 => 1.965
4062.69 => 5.762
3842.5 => 2.998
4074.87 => 6.439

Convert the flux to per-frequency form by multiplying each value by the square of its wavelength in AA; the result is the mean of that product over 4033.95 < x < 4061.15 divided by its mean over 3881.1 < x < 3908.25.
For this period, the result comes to 1.63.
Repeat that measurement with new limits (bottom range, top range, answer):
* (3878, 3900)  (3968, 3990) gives 1.18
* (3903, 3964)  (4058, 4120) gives 1.72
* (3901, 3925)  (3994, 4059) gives 1.48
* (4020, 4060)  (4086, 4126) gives 1.00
